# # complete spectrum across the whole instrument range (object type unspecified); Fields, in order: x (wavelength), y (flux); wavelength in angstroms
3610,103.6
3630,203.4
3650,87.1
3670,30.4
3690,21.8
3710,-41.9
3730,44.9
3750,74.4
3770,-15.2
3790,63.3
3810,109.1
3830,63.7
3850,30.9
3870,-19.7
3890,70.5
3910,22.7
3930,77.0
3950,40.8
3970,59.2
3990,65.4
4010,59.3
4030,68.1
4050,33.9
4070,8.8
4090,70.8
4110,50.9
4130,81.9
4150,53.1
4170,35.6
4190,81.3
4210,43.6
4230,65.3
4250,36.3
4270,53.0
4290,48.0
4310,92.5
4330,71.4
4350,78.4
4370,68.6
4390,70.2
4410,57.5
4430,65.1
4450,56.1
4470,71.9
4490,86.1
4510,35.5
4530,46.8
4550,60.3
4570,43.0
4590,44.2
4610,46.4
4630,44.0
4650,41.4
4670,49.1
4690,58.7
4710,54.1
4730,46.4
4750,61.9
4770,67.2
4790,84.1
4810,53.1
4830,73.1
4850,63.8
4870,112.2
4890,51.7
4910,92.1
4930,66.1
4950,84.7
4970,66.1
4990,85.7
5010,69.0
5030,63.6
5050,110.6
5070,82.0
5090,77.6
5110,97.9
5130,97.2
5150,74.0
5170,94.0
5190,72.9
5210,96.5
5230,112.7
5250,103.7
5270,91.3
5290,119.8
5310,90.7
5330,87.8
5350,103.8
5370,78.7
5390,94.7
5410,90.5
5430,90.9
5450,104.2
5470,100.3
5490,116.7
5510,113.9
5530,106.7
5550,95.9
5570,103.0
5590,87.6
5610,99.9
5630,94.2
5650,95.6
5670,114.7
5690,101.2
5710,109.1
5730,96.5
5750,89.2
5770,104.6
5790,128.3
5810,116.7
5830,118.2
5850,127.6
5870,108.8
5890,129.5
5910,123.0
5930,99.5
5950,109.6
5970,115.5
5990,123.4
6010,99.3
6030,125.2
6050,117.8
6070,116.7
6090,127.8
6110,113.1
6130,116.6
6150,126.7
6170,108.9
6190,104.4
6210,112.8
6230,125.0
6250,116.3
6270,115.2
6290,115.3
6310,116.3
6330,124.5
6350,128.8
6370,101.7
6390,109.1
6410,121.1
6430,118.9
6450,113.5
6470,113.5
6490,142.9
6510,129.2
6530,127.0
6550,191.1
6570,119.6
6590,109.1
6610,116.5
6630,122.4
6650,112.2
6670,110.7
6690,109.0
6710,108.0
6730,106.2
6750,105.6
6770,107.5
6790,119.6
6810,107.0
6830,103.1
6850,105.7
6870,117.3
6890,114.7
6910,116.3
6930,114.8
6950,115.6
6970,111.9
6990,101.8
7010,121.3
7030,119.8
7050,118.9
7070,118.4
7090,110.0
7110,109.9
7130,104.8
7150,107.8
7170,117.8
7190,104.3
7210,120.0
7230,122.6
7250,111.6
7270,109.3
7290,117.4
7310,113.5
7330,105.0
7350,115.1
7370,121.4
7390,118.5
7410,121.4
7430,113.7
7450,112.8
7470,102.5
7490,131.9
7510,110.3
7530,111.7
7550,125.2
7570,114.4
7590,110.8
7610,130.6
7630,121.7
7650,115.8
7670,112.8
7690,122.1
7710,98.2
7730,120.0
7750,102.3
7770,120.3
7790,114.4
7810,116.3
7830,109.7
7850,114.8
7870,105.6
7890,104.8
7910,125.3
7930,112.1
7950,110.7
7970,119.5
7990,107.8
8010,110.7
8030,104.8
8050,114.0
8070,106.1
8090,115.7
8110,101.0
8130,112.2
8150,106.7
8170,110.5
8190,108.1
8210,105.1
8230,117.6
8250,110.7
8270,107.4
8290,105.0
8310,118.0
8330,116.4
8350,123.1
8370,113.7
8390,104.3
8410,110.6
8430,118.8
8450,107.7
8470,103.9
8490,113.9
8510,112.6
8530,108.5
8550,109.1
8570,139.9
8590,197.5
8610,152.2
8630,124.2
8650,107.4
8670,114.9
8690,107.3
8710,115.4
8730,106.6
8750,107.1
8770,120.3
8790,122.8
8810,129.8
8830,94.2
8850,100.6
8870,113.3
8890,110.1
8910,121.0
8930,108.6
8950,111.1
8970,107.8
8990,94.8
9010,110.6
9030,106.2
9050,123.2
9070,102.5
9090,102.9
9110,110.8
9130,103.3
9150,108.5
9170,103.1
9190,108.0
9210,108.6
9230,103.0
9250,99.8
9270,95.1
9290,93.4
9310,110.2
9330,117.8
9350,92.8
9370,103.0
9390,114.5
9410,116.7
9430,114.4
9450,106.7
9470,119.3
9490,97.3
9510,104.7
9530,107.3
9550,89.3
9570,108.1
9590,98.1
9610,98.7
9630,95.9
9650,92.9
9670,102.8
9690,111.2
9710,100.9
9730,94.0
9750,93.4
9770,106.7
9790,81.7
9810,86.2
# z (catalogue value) 0.31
